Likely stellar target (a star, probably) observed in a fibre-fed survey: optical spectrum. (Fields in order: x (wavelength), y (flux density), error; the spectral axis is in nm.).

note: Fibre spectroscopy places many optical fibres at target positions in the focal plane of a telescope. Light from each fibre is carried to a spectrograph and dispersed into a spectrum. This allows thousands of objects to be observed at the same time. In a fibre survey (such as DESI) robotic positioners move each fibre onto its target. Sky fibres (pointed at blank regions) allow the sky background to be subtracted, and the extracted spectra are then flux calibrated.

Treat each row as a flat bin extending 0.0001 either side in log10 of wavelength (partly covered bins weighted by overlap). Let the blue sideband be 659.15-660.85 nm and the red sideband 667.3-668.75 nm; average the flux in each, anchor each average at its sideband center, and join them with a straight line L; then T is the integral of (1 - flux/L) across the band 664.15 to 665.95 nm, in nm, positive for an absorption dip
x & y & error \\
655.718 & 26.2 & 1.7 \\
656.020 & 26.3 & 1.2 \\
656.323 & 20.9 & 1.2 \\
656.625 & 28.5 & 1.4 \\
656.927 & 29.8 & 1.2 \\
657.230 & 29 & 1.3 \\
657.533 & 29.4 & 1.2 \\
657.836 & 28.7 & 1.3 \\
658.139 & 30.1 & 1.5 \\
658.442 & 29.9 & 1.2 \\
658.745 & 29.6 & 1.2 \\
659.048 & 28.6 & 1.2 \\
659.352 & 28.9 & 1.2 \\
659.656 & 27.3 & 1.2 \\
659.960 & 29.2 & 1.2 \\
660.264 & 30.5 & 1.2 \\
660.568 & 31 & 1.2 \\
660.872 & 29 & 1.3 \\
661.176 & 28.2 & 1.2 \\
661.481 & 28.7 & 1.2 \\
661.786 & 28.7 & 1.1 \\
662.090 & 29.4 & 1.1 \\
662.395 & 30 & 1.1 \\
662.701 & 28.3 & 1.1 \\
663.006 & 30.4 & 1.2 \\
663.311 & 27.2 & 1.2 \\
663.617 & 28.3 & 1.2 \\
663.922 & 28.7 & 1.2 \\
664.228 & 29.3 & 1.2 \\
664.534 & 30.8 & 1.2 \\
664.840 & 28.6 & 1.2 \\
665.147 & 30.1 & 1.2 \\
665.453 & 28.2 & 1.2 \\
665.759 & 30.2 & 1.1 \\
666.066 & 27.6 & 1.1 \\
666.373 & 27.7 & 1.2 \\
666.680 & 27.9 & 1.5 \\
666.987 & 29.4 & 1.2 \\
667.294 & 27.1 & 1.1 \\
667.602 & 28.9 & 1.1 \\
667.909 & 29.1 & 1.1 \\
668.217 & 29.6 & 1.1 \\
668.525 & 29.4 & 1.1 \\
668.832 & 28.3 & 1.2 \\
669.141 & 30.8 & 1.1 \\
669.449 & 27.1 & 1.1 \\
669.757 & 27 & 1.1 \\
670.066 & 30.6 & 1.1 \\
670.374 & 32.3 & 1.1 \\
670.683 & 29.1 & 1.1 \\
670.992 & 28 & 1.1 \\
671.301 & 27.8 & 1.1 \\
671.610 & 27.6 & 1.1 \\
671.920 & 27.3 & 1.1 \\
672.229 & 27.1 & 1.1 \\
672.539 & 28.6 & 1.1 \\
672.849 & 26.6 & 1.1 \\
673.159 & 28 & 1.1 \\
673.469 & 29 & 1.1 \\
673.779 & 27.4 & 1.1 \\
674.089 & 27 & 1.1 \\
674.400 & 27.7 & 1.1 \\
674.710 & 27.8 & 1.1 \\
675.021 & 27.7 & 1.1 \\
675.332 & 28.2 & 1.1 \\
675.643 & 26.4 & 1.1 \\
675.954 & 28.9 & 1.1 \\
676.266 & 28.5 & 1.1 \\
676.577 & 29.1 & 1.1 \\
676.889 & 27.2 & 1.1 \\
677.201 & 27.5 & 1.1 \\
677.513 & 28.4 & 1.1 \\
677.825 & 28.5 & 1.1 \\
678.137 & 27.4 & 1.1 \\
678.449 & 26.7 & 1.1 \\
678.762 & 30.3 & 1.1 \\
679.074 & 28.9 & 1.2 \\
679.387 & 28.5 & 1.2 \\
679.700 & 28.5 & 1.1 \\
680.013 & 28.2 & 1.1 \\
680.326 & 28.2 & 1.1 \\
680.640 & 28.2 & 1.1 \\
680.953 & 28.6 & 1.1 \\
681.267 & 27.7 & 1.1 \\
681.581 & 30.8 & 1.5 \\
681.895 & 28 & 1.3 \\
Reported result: -0.02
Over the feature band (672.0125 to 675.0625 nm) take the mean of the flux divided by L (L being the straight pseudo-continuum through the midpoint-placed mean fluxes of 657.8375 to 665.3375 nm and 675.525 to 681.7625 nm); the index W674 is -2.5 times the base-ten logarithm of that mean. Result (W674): 0.03 mag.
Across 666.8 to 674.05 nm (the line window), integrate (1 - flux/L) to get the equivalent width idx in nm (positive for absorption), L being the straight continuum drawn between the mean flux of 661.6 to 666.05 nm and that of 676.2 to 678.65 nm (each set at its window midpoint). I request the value 0.011 nm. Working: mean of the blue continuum 29.1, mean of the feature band 28.5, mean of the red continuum 27.9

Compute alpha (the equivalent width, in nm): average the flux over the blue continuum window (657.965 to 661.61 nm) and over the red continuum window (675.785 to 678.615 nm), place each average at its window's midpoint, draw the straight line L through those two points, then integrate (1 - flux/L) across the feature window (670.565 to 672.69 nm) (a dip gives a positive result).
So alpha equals 0.038 nm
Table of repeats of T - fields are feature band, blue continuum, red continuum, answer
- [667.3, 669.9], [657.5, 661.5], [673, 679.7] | -0.01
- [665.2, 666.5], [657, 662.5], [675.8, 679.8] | 0.02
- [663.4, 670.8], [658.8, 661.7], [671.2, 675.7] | -0.18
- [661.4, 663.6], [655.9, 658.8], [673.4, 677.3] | -0.06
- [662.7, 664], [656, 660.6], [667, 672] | 0.00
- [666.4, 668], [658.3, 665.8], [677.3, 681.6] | 0.03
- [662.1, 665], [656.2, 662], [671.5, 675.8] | -0.07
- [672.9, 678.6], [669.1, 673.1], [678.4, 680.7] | 0.12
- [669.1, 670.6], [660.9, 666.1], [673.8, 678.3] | -0.05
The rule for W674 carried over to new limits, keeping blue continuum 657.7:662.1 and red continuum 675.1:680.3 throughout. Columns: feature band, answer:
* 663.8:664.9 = -0.02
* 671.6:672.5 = 0.04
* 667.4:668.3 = -0.01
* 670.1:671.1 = -0.05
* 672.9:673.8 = 0.01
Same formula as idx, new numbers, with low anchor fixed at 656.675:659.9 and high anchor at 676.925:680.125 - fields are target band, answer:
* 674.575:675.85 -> 0.04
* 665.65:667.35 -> 0.03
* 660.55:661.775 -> 0.00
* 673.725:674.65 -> 0.03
